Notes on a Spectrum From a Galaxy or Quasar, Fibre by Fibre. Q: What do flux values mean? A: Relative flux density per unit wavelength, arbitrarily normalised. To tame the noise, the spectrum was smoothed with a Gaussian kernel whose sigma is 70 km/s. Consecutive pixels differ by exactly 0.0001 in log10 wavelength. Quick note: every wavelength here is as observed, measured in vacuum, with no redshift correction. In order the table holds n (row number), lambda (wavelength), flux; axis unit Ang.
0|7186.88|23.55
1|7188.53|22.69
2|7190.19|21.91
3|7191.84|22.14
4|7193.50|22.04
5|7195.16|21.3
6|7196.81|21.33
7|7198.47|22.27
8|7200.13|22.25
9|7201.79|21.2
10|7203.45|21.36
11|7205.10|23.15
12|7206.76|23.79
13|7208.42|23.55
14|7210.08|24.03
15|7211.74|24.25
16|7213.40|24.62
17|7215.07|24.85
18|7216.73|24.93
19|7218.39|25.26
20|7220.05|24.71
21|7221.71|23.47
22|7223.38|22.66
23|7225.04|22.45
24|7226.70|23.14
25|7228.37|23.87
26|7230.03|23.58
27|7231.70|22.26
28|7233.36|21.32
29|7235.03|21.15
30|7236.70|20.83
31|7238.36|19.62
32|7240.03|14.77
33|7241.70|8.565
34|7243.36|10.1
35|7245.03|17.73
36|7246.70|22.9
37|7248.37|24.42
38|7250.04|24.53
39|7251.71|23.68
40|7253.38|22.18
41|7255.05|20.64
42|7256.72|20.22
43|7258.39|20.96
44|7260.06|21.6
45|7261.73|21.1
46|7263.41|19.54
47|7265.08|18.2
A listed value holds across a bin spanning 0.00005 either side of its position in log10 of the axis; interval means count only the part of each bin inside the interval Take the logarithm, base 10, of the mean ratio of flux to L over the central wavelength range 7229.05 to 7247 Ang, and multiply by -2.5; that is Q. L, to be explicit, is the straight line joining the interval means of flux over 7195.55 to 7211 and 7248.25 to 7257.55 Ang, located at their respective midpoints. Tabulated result 0.22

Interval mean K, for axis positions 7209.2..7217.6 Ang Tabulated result 24.5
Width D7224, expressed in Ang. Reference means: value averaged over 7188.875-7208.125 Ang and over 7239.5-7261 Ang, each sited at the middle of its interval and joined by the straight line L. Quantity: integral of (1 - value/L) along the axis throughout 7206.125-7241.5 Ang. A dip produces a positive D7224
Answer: -2.8 Ang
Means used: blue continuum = 22.1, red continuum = 19.5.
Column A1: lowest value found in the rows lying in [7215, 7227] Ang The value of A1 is 22.45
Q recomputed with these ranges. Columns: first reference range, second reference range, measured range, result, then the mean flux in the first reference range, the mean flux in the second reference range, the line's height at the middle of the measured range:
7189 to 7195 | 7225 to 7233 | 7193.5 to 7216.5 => -0.03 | 22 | 23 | 22.3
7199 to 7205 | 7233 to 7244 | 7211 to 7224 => -0.24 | 21.8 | 16.5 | 19.6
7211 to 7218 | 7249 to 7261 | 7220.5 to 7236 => 0.05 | 24.7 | 22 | 23.8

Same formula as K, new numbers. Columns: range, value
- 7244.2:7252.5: 22.6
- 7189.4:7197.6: 21.8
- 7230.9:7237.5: 21.4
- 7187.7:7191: 22.3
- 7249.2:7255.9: 22.8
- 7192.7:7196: 21.7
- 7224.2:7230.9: 23.3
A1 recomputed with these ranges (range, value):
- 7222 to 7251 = 8.565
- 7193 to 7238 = 20.83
